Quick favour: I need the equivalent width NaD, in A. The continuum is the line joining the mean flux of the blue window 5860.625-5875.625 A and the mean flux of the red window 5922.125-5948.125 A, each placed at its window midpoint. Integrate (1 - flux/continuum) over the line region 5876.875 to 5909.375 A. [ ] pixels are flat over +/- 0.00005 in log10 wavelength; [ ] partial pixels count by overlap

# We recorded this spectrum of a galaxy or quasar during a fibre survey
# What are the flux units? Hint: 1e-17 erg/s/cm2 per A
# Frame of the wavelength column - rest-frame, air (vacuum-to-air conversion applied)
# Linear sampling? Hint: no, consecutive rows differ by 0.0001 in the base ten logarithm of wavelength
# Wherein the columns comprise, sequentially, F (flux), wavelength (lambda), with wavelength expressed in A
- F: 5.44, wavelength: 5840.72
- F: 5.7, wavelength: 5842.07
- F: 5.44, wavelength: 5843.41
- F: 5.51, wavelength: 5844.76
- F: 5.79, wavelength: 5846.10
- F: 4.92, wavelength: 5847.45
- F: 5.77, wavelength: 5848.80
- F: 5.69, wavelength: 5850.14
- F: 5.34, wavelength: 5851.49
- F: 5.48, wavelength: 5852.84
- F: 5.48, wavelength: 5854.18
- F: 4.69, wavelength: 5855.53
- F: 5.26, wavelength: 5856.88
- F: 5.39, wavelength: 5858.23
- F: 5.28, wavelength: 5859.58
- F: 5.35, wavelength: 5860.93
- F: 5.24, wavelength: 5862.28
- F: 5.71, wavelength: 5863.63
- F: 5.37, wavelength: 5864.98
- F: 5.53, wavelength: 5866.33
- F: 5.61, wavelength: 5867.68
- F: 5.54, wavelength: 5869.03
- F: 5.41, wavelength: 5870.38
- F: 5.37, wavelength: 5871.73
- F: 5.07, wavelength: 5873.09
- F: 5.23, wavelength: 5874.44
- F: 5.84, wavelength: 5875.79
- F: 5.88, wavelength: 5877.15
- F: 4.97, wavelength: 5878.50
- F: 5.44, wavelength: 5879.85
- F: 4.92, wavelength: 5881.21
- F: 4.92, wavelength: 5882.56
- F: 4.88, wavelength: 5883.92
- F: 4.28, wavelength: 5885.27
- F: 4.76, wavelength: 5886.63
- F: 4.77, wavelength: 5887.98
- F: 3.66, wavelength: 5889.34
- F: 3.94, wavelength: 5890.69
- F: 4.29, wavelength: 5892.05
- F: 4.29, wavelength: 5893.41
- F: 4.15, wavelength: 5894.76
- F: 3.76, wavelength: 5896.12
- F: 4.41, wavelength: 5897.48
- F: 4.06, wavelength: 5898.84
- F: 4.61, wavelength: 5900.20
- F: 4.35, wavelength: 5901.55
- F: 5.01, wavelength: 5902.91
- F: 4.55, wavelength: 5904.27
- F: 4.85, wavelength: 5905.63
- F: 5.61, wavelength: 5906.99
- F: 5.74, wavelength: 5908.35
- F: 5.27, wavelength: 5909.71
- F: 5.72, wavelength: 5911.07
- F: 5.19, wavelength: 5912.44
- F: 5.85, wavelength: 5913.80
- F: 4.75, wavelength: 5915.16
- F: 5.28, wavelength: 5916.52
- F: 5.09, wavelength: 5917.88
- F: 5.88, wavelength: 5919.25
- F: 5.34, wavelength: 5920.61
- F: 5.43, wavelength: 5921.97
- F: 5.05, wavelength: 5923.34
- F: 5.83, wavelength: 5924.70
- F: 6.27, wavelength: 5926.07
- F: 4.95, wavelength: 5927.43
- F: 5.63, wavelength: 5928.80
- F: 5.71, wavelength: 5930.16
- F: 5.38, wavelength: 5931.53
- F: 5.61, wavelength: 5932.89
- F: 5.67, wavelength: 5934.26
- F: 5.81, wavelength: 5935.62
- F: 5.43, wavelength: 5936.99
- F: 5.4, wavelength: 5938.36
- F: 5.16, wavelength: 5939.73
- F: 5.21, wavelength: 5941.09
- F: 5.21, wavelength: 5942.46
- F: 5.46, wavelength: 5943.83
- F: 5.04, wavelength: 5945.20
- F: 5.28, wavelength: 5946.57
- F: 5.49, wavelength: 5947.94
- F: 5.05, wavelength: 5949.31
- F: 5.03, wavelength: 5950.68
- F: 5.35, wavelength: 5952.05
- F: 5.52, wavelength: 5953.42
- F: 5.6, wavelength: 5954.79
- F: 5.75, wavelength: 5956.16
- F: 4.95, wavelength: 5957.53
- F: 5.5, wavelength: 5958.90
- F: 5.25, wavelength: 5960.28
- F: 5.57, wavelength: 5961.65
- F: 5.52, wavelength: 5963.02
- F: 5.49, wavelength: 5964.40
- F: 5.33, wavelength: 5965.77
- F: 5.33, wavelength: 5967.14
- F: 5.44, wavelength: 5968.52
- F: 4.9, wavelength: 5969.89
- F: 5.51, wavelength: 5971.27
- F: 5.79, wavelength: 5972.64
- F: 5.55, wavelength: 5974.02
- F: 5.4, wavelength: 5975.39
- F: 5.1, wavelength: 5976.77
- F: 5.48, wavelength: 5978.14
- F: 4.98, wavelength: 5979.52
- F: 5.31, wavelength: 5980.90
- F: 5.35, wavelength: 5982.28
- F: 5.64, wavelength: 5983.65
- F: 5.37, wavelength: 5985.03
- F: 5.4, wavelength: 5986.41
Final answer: 4.60 A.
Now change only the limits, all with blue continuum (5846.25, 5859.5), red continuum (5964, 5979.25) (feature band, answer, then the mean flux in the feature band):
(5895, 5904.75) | 1.8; 4.38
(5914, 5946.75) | -0.3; 5.42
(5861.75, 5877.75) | -0.4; 5.48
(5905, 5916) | 0.0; 5.37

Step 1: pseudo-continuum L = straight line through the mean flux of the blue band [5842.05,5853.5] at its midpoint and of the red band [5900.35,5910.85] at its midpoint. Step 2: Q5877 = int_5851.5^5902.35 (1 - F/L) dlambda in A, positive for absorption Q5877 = 3.2 A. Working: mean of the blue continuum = 5.51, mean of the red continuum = 5.07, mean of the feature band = 4.96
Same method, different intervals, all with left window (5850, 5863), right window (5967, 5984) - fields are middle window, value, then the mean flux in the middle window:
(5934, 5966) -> -0.1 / 5.37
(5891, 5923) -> 2.4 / 4.92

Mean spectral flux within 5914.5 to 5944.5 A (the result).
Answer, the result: 5.43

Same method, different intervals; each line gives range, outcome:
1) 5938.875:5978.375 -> 5.35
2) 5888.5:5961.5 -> 5.15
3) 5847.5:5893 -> 5.15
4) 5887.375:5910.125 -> 4.54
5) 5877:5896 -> 4.59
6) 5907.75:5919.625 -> 5.4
